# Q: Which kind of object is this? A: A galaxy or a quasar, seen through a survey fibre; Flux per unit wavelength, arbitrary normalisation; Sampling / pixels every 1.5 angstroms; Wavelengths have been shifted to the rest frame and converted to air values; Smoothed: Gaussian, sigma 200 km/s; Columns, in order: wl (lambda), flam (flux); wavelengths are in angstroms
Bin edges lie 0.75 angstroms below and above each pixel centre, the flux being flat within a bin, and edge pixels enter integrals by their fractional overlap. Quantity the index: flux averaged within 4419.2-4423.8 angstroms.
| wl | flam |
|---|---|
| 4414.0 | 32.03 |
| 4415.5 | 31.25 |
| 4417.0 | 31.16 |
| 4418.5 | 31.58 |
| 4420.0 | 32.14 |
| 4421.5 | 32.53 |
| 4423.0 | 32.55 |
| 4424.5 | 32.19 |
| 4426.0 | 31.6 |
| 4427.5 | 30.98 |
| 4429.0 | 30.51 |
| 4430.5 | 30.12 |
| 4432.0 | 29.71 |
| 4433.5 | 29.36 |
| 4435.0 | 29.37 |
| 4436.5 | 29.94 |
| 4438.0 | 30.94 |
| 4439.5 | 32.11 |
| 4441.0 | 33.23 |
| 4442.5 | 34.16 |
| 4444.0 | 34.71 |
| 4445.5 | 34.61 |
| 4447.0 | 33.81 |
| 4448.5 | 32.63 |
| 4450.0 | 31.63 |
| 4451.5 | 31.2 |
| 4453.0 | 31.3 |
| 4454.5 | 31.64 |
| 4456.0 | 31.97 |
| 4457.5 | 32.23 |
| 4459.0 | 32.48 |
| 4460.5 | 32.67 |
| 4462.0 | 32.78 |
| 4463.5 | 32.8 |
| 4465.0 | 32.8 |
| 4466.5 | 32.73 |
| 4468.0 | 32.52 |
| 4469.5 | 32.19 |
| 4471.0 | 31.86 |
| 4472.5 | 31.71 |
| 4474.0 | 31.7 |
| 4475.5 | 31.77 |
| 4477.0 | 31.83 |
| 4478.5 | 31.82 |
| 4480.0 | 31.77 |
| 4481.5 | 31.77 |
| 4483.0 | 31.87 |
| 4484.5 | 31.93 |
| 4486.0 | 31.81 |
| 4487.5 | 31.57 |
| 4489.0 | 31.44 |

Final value 32.4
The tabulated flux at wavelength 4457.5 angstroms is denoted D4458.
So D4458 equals 32.23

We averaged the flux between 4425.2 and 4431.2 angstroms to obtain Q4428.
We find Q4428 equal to 30.8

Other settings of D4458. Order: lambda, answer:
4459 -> 32.48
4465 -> 32.8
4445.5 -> 34.61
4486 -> 31.81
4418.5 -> 31.58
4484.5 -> 31.93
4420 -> 32.14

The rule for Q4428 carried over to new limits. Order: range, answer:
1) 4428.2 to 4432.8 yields 30.1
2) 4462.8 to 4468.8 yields 32.7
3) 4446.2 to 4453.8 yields 32.1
